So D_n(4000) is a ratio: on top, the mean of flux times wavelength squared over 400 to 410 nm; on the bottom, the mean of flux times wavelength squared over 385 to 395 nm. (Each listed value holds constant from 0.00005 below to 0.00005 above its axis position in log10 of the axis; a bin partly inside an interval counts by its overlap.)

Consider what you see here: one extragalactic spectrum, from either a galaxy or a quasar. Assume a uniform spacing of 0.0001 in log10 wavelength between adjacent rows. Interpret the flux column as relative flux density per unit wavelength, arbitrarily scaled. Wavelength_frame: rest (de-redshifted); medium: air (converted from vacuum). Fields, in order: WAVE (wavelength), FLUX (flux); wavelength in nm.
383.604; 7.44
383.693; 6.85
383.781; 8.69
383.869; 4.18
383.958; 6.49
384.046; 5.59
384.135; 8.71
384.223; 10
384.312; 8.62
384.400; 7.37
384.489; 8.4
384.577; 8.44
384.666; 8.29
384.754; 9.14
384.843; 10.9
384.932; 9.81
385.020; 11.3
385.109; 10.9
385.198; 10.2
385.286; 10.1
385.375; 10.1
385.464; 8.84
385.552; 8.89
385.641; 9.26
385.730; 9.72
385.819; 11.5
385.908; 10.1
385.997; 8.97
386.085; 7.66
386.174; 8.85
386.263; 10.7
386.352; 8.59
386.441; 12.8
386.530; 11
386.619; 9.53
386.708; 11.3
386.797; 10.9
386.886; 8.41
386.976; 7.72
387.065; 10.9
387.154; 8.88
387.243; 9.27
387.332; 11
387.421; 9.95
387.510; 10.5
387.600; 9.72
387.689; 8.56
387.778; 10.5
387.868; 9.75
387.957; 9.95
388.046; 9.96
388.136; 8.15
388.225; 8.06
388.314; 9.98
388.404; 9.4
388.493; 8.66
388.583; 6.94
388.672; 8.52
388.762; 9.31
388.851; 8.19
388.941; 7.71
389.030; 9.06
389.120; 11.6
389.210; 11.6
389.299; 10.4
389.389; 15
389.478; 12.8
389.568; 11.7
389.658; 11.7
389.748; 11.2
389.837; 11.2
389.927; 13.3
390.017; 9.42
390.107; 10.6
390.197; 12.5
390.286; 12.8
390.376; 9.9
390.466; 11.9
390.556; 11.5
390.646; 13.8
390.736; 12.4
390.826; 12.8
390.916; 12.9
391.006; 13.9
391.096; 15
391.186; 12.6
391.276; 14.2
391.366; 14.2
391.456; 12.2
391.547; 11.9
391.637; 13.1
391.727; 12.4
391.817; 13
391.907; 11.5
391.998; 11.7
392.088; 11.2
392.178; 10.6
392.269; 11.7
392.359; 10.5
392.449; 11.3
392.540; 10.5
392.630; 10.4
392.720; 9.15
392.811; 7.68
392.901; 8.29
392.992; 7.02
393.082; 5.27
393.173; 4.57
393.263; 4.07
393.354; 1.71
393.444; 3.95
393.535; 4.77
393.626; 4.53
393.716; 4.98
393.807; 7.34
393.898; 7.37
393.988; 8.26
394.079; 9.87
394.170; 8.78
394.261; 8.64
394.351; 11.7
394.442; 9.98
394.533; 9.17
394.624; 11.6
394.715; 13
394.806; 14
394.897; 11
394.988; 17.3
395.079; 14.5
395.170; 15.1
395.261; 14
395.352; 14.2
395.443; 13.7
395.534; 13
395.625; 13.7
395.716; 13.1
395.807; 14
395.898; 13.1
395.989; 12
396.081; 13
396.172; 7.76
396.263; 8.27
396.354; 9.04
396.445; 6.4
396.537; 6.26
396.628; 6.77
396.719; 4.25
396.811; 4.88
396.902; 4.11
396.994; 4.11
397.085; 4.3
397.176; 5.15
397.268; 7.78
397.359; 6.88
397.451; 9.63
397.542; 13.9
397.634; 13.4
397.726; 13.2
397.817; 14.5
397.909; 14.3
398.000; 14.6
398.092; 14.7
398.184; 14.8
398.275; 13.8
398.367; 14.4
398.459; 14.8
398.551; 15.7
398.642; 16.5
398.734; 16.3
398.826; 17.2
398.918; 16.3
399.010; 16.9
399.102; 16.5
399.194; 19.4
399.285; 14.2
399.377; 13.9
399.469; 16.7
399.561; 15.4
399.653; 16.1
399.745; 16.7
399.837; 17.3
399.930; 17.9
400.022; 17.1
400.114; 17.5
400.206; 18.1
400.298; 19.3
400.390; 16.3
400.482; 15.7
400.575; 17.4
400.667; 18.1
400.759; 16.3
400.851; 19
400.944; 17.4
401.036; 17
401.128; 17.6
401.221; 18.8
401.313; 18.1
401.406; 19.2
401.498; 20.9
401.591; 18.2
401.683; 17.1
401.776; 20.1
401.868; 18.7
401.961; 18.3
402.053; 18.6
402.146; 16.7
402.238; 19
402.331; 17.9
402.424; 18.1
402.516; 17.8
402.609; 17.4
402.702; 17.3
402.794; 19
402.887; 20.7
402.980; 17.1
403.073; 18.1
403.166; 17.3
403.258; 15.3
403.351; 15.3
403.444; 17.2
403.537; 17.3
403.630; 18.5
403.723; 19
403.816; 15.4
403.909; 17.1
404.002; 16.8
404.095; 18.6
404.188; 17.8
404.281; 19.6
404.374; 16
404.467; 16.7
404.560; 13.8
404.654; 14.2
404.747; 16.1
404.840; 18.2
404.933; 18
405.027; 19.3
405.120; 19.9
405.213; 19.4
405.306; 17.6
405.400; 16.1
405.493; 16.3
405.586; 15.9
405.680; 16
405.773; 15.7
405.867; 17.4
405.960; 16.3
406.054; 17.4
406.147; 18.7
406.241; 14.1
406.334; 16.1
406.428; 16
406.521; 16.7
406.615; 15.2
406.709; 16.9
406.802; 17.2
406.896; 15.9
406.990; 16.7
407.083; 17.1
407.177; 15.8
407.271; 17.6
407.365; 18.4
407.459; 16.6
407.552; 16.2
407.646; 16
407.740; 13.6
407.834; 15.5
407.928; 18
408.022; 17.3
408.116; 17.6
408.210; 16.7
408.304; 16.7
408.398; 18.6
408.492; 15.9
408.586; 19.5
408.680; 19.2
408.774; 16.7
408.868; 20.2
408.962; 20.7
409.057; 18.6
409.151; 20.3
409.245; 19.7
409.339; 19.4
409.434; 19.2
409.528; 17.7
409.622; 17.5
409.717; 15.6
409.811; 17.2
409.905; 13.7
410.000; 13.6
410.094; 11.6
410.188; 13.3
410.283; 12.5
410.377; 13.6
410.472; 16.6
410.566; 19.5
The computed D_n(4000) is 1.9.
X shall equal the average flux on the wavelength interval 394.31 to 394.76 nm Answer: 11.1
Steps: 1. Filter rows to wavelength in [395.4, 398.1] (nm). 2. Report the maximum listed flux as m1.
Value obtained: 14.7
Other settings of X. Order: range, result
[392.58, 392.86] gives 9.11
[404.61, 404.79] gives 15.2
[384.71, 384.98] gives 9.98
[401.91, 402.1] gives 18.4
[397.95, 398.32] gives 14.5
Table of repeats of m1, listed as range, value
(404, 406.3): 19.9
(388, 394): 15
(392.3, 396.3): 17.3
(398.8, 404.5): 20.9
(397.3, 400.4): 19.4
